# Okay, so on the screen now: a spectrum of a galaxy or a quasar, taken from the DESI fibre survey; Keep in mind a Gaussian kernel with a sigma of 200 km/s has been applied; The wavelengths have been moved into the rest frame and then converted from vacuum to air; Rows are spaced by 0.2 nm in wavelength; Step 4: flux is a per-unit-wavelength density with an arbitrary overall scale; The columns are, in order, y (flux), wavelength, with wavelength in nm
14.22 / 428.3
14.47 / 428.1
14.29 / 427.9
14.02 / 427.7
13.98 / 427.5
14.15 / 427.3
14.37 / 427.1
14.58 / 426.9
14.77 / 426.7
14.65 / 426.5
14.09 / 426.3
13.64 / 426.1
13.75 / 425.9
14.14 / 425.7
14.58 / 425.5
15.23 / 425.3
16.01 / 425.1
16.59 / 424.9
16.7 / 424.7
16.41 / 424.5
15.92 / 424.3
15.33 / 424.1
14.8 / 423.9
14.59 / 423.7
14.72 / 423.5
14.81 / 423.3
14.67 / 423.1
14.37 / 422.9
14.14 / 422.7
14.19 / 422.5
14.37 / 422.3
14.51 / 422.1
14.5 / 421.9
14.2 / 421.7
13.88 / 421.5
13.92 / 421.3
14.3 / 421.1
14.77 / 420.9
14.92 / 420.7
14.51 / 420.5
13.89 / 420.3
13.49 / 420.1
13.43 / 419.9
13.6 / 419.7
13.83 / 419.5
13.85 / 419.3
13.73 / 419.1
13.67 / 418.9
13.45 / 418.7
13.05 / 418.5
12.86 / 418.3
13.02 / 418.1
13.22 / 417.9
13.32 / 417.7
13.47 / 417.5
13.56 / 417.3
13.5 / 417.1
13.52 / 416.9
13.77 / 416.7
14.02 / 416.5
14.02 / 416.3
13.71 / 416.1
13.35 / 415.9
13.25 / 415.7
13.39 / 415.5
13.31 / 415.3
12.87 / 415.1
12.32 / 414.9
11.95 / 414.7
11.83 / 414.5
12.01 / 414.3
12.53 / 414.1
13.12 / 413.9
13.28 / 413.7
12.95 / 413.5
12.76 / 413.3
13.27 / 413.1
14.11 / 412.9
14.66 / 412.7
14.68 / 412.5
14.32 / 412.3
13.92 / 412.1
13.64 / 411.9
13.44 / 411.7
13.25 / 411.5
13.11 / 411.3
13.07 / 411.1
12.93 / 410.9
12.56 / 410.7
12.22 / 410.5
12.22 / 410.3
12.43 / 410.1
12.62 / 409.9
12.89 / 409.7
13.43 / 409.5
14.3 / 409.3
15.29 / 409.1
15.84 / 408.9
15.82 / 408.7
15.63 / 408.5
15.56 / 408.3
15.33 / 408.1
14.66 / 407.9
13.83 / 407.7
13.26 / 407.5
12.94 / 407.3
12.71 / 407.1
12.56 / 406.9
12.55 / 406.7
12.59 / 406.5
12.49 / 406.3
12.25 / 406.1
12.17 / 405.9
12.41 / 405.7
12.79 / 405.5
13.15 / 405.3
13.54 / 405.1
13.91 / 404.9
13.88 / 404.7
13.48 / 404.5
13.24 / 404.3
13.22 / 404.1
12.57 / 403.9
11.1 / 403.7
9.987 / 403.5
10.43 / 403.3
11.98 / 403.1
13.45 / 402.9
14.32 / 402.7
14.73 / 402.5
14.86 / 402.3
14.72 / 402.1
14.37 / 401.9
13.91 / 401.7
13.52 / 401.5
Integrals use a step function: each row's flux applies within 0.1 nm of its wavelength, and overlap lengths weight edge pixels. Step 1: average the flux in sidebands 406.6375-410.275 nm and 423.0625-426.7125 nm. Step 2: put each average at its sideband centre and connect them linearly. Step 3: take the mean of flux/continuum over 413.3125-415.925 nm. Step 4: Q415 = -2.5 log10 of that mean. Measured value 0.13 mag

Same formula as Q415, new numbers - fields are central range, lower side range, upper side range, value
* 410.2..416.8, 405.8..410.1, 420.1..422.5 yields 0.06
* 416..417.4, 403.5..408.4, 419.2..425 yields 0.03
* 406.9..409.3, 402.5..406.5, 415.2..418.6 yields -0.13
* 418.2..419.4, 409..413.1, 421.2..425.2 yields 0.08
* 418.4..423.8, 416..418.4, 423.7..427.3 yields 0.01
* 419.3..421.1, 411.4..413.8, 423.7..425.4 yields 0.07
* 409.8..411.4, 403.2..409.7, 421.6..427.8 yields 0.08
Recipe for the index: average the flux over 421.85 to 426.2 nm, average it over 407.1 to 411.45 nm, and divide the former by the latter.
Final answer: 1.08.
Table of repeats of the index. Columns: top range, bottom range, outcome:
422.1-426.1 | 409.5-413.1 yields 1.13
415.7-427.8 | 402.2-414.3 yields 1.07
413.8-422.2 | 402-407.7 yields 1.05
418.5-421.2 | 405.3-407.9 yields 1.09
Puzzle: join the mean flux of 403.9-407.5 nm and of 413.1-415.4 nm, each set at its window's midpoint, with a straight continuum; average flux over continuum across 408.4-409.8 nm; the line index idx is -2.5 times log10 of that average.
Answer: -0.15 mag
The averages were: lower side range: 12.9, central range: 14.7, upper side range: 12.7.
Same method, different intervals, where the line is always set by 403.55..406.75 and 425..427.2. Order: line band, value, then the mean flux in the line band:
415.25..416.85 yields 0.01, 13.6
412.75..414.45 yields 0.04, 13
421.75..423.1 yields -0.01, 14.4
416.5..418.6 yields 0.04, 13.4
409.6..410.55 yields 0.06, 12.5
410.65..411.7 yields 0.02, 13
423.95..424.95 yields -0.12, 16.1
